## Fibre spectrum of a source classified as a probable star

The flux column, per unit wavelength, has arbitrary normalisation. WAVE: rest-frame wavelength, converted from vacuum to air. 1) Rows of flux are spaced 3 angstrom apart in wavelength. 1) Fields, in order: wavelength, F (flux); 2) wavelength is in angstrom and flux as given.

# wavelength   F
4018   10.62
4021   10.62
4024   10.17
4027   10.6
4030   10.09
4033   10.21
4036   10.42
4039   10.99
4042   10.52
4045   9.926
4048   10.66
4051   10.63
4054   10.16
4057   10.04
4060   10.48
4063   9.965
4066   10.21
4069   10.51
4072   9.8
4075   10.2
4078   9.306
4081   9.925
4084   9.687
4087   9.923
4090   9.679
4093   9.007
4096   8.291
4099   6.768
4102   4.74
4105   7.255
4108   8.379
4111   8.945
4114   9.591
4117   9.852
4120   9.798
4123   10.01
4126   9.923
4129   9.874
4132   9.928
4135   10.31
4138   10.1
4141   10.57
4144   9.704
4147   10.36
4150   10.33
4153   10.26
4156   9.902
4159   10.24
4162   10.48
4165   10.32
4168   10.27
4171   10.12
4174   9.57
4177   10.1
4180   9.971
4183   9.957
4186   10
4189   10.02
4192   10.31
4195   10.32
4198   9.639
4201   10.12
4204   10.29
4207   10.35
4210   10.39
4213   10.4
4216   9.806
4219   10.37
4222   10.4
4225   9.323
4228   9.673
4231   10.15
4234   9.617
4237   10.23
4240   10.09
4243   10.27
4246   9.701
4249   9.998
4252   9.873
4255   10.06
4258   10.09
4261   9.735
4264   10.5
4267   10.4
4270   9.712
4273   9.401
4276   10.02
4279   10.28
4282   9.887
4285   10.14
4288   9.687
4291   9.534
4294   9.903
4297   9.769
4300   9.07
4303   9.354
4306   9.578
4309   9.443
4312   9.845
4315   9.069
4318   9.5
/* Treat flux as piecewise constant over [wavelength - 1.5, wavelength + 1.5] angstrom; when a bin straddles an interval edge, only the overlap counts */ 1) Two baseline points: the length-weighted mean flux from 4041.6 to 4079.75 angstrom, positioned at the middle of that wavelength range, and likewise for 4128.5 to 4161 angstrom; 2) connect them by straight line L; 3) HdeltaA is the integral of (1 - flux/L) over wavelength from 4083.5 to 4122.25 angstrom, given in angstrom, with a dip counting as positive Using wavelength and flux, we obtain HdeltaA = 5.94 angstrom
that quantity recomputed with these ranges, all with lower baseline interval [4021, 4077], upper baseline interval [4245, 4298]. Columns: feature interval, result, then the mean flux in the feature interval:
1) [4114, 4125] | 0.4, 9.85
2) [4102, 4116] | 2.8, 8.18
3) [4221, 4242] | 0.2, 9.92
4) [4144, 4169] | -0.3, 10.2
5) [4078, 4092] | 0.7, 9.72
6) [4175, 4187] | 0.1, 9.99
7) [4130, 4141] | 0.0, 10.2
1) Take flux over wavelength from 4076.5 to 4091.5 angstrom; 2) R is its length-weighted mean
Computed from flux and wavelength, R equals 9.7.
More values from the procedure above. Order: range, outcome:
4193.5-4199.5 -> 9.98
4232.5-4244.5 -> 10.1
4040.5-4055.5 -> 10.4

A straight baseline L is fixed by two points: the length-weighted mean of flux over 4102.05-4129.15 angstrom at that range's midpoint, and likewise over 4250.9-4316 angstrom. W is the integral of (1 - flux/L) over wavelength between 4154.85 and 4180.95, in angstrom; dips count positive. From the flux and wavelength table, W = -2.4 angstrom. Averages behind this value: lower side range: 9.02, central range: 10.1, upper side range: 9.79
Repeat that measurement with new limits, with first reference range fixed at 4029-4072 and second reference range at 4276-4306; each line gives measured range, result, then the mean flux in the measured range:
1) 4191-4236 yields -0.7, 10.1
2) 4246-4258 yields -0.1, 9.96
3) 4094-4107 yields 4.2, 6.91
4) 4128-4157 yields -0.1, 10.1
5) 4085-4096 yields 0.9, 9.37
